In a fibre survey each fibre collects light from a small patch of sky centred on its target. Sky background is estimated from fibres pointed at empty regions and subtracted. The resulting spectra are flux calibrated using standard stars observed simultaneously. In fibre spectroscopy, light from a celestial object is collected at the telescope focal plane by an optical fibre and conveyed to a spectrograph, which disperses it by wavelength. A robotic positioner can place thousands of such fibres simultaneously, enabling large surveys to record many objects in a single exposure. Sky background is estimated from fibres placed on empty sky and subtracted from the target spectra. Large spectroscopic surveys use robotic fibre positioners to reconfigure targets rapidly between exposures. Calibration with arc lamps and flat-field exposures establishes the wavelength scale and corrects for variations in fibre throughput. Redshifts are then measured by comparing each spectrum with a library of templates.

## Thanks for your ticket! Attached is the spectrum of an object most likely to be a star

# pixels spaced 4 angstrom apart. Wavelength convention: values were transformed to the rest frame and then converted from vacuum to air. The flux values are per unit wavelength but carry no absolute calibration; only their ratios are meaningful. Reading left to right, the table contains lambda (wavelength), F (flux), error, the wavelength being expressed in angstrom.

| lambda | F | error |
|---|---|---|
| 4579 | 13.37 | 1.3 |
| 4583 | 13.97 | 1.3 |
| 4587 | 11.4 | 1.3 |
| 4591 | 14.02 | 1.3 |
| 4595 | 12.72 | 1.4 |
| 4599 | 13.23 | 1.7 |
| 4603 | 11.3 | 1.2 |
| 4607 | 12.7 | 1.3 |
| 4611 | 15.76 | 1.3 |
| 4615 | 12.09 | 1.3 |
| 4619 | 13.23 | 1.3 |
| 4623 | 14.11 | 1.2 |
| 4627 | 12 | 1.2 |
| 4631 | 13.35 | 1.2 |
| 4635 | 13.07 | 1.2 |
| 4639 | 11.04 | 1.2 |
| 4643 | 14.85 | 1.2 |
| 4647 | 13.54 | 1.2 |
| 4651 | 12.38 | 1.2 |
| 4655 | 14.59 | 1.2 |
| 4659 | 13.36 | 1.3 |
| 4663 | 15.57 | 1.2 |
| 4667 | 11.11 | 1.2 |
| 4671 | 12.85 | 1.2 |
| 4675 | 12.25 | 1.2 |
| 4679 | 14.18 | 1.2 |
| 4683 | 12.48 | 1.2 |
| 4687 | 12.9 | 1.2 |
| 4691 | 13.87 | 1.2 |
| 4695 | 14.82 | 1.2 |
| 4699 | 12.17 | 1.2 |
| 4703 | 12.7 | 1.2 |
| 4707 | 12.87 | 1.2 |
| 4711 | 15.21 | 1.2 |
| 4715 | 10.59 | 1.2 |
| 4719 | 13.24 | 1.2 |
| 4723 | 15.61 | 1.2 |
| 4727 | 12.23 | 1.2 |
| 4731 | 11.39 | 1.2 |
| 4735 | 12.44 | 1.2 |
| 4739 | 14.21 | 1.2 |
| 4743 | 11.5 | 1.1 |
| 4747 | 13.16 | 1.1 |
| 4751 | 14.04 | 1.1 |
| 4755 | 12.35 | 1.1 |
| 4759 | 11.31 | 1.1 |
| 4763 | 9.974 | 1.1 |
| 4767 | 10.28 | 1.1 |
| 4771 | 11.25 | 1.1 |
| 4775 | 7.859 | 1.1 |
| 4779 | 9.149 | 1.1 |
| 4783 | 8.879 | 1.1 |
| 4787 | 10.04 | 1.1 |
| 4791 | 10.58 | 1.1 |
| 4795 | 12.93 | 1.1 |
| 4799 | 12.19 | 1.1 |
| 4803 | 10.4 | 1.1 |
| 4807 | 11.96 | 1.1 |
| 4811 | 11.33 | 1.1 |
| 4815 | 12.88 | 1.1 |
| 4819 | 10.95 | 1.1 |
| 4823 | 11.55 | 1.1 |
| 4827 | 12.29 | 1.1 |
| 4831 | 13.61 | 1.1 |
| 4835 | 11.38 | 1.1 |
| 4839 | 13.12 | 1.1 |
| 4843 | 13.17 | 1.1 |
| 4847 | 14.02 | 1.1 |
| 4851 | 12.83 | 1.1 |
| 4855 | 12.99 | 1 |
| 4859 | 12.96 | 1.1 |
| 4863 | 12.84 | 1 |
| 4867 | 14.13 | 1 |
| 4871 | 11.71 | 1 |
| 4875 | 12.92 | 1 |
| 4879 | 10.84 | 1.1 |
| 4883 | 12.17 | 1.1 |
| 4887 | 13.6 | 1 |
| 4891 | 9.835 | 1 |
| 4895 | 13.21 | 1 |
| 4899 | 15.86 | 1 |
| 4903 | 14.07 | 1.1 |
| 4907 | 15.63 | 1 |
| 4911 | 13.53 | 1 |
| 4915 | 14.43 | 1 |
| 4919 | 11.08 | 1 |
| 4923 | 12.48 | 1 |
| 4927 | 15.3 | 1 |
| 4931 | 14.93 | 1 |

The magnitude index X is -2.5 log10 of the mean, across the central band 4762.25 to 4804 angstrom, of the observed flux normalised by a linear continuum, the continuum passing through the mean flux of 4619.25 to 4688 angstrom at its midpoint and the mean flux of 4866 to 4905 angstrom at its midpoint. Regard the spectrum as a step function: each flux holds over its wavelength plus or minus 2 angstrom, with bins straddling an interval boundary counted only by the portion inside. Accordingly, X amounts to 0.25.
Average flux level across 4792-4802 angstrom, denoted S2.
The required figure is 12.1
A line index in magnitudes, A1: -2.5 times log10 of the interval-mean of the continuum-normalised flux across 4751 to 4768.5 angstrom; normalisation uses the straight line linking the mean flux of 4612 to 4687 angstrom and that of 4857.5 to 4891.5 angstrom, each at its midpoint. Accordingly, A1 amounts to 0.13 mag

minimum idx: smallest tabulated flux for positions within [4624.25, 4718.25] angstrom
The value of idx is 10.59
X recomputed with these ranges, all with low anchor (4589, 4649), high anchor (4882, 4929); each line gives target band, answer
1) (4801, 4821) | 0.16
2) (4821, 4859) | 0.05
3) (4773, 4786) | 0.46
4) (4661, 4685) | 0.01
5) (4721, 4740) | 0.01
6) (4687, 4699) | -0.04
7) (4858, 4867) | 0.02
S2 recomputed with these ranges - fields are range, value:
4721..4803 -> 11.5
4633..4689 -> 13.2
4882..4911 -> 13.5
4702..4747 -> 12.9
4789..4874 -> 12.4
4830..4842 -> 12.7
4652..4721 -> 13.2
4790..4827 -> 11.7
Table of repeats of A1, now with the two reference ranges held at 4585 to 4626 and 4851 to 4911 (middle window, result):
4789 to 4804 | 0.13 mag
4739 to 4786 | 0.18 mag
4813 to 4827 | 0.10 mag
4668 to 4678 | 0.04 mag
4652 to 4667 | -0.07 mag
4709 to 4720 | 0.00 mag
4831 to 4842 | 0.04 mag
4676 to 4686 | -0.01 mag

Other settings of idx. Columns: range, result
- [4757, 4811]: 7.859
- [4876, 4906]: 9.835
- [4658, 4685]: 11.11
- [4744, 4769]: 9.974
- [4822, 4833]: 11.55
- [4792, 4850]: 10.4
